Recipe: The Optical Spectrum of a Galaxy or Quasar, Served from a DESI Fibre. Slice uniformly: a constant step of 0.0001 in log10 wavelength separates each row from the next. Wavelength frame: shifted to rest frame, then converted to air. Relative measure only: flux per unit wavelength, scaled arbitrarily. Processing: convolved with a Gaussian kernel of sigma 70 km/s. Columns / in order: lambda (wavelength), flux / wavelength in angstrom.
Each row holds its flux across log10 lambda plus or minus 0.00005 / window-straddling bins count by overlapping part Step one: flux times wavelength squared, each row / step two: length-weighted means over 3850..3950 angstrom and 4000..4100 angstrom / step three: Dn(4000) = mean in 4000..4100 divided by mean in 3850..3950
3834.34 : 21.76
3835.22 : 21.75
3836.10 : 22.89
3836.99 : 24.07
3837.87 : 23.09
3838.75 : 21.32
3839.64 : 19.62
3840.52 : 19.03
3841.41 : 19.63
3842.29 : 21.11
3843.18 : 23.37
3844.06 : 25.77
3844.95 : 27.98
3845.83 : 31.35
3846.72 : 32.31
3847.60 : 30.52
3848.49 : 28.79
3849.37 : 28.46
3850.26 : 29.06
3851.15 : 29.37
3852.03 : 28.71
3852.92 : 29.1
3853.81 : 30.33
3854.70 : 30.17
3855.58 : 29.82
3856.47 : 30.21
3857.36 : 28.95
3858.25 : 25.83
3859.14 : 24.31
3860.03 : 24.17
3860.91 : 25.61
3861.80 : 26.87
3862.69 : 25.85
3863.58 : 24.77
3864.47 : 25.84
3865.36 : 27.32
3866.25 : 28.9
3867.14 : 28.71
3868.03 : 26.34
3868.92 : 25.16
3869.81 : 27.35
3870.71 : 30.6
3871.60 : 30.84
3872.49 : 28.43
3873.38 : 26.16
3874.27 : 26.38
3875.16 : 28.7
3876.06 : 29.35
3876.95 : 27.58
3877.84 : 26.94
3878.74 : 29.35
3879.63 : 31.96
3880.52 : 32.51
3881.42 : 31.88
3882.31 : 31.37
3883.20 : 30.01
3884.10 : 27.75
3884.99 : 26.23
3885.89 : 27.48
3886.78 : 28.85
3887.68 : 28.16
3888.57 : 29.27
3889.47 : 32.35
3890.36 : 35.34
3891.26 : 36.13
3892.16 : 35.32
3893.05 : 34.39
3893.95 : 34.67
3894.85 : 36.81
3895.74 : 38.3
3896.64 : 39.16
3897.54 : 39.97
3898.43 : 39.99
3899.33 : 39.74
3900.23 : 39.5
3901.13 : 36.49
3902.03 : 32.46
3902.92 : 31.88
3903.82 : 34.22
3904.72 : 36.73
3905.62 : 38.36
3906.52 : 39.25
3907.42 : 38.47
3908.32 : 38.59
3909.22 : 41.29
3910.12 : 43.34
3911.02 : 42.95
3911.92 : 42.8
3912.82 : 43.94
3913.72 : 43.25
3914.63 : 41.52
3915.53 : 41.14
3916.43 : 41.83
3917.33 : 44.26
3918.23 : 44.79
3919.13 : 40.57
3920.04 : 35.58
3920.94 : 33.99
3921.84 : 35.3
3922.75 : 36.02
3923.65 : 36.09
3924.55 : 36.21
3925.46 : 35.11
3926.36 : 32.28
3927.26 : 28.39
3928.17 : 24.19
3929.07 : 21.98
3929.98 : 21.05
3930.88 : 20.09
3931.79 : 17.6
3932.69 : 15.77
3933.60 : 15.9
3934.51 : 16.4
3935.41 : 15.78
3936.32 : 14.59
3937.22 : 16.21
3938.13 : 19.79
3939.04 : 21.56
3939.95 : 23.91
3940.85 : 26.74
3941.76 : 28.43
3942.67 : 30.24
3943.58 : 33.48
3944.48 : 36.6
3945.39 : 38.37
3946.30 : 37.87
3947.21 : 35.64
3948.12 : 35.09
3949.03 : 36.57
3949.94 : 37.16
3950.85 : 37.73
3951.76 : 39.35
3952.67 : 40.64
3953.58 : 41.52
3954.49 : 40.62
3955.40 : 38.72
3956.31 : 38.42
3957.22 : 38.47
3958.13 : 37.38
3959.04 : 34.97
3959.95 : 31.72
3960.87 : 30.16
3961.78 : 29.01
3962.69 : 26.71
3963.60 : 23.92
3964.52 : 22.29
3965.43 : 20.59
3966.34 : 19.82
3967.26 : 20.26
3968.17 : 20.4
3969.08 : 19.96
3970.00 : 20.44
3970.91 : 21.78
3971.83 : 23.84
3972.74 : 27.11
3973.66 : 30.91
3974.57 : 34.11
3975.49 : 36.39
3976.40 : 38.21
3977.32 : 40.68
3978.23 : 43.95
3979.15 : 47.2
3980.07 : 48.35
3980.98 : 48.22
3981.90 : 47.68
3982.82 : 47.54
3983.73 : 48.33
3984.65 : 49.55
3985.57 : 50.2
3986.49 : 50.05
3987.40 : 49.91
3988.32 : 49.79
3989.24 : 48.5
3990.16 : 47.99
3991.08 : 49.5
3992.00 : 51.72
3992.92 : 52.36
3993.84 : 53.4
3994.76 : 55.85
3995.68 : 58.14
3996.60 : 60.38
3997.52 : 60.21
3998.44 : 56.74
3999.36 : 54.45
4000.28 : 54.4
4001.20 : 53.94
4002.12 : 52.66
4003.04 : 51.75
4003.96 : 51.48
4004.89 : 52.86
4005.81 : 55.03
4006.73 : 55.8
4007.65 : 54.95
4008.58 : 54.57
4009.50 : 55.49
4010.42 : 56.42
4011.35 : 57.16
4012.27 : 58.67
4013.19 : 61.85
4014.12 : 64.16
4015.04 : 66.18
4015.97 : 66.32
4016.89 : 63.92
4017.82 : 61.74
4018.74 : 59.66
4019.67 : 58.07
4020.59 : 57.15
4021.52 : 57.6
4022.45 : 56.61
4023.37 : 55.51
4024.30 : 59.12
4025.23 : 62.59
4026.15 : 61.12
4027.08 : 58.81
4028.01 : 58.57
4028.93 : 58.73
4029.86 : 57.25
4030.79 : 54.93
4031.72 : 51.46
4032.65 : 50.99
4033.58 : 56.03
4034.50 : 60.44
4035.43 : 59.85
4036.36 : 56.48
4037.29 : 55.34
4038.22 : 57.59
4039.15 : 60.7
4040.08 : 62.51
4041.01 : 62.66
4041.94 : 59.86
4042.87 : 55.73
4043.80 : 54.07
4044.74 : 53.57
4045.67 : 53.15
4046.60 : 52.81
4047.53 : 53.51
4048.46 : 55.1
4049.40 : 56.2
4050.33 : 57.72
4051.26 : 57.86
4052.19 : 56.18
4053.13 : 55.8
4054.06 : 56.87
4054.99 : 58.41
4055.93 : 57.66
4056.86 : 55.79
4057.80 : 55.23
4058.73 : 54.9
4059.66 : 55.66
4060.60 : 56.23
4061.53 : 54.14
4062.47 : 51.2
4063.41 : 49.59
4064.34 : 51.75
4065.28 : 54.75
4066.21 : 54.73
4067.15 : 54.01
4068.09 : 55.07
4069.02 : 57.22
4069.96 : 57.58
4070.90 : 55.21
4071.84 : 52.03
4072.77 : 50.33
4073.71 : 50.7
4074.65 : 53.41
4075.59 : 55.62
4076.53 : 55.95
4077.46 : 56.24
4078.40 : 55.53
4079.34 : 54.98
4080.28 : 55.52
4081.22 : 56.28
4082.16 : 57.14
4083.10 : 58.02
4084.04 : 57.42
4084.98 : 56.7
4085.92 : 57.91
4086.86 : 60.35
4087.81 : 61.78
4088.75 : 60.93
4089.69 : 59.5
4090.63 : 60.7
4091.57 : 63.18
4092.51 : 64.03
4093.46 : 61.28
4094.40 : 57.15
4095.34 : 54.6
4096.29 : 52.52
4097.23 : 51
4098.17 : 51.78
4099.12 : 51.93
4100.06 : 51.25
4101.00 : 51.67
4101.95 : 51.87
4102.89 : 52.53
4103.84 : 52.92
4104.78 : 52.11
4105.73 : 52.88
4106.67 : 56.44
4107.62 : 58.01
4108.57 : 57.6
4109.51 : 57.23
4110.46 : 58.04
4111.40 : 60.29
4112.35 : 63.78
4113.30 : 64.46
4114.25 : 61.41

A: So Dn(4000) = 1.95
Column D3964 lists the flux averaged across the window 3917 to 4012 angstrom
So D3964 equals 38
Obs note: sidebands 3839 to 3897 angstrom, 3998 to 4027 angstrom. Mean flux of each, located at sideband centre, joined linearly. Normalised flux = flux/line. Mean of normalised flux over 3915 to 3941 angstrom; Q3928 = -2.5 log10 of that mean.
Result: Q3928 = 0.39 mag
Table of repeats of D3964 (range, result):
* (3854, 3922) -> 33.2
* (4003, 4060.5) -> 57.4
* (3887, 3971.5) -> 32.4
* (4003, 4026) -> 58.3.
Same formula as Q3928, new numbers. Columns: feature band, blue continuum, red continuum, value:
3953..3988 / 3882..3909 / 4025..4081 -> 0.26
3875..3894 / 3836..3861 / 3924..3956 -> -0.12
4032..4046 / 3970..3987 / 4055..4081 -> -0.15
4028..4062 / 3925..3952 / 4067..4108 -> -0.19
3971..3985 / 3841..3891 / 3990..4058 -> 0.21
